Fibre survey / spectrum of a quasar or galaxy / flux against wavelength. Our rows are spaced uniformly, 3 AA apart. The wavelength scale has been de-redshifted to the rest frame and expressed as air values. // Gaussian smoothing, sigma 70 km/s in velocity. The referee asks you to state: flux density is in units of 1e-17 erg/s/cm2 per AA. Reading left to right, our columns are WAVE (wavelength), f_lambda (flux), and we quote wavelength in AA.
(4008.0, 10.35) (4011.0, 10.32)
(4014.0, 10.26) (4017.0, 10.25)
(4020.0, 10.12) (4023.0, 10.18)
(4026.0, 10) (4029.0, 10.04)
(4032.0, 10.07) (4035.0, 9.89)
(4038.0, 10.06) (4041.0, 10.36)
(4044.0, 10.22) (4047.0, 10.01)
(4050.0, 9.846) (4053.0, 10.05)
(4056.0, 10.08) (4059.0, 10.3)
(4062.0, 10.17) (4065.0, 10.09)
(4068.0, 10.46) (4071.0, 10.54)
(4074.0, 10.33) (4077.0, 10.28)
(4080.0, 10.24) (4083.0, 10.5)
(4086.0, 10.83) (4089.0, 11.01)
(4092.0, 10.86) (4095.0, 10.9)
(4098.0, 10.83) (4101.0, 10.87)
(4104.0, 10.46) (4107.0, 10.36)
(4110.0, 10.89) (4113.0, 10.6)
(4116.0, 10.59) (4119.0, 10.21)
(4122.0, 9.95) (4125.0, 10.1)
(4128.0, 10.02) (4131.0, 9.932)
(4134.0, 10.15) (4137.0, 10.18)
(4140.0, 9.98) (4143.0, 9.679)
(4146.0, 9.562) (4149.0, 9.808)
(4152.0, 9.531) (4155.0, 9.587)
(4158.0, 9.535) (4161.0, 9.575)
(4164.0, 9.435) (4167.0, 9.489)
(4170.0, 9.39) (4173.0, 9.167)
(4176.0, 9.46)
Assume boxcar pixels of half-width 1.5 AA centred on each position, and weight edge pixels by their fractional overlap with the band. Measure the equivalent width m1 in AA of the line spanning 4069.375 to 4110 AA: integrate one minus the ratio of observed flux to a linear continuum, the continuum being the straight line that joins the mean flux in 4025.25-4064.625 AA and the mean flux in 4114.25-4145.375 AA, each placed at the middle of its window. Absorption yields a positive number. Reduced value -2.2 AA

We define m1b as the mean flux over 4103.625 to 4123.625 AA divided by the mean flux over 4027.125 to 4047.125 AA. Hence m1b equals 1.03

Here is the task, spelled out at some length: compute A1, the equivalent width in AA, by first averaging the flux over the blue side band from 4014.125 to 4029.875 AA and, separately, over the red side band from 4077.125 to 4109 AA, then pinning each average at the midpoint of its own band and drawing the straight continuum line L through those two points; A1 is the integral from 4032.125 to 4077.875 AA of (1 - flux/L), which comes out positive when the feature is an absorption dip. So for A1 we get 0.92 AA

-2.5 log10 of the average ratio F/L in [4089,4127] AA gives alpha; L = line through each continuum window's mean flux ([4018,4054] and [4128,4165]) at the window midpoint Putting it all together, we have -0.07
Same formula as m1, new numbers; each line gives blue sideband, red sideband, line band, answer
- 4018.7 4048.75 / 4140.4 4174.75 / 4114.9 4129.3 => -0.7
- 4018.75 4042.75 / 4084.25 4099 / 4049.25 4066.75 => 0.6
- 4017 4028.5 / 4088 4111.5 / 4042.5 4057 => 0.4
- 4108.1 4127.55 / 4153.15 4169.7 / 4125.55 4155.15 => 0.2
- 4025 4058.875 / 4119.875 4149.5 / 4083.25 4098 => -1.3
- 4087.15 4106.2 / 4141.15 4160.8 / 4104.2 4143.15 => -0.1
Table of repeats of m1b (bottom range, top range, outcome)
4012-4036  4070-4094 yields 1.05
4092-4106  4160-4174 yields 0.87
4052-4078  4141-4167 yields 0.93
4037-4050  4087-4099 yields 1.08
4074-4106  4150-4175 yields 0.89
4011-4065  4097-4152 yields 1.01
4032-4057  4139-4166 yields 0.96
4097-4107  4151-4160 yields 0.90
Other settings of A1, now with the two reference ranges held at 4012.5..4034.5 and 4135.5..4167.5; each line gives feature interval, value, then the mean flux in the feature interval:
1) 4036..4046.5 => -0.13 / 10.2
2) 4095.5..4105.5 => -0.90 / 10.7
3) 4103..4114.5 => -0.89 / 10.6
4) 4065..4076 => -0.48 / 10.4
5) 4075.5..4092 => -1.15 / 10.6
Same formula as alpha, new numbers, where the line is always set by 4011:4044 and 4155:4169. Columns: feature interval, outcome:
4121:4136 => -0.041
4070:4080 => -0.047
